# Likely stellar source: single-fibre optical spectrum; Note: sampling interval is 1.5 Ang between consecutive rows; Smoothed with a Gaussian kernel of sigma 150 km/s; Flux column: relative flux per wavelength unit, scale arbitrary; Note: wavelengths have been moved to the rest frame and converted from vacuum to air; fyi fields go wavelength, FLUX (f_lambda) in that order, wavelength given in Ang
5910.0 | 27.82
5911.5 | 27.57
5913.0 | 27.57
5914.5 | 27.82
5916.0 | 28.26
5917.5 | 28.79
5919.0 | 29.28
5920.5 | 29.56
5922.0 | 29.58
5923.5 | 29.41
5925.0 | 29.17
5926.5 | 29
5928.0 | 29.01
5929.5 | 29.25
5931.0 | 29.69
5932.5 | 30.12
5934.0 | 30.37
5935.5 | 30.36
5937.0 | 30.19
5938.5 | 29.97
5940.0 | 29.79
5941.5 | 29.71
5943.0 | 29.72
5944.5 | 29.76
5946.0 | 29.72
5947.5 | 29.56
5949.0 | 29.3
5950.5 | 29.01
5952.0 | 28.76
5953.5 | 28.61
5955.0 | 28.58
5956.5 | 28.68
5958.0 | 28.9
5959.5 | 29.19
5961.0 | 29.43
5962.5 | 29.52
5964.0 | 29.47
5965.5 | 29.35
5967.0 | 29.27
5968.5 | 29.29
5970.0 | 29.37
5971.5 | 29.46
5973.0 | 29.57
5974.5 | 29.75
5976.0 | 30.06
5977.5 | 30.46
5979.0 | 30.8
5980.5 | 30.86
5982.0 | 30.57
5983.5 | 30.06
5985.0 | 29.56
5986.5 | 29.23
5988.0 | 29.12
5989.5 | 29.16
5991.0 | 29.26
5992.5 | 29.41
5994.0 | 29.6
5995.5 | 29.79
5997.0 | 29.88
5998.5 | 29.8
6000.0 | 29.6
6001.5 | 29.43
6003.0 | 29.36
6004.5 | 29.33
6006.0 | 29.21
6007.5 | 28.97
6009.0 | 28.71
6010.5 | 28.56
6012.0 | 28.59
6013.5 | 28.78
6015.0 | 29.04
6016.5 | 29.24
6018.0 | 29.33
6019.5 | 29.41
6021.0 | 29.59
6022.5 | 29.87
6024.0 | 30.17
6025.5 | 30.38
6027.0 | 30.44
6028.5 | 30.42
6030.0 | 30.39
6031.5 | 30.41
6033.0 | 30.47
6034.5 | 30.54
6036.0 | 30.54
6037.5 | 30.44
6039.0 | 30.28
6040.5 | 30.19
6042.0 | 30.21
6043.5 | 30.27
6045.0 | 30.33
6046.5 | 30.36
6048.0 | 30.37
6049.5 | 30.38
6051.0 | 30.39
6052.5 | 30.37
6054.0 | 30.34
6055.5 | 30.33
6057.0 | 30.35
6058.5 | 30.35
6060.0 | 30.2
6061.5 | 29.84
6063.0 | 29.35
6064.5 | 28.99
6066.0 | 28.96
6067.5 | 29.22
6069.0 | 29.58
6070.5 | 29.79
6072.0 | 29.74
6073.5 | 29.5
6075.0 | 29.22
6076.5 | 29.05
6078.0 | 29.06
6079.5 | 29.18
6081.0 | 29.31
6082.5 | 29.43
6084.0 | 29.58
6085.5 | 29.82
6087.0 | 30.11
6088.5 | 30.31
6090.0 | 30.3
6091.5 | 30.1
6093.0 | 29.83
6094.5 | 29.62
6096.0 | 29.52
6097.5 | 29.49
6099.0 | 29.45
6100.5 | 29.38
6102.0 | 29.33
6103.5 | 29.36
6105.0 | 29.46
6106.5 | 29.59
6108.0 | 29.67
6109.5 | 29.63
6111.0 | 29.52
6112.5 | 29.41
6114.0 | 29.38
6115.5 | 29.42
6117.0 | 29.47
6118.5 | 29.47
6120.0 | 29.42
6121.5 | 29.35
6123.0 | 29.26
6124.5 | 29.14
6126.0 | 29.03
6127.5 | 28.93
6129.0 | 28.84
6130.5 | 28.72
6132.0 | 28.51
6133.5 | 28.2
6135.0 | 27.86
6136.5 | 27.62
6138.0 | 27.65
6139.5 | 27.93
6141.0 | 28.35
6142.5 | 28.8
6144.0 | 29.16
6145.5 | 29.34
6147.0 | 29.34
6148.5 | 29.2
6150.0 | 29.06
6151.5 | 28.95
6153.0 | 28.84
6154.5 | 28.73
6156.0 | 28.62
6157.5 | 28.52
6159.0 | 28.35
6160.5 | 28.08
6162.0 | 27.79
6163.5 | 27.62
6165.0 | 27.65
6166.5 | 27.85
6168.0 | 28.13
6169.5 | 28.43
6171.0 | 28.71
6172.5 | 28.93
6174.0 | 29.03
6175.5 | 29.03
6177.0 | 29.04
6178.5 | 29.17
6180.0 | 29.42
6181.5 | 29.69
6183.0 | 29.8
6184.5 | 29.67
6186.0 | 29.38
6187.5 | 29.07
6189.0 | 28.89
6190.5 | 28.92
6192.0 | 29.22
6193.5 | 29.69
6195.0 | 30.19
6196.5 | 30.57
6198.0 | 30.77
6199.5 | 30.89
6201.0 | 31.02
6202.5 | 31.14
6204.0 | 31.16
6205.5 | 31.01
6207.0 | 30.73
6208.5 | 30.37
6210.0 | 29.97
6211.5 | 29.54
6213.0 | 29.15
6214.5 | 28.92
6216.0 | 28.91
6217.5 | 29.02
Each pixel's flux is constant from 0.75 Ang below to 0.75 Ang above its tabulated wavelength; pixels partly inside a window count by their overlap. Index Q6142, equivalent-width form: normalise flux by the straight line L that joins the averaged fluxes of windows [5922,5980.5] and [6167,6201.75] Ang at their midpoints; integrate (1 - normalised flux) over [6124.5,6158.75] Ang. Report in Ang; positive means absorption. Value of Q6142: 0.9 Ang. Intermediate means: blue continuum 29.5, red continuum 29.5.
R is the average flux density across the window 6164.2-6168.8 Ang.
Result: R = 27.9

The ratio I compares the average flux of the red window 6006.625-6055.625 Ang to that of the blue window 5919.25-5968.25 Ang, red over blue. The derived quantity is 1.02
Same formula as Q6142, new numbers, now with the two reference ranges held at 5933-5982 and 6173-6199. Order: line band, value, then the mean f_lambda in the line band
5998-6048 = -0.4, 29.8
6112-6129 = 0.2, 29.3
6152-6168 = 0.7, 28.2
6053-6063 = -0.2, 30.2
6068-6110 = 0.0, 29.6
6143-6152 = 0.1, 29.2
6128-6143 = 0.7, 28.3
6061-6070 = 0.1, 29.3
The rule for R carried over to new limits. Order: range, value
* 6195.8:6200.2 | 30.7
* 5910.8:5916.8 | 27.8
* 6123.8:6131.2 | 28.9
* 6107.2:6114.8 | 29.5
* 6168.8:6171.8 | 28.6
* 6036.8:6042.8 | 30.3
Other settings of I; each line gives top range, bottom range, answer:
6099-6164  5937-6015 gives 0.98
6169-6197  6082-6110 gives 0.99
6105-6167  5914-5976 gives 0.98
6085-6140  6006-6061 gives 0.98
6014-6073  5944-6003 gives 1.02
